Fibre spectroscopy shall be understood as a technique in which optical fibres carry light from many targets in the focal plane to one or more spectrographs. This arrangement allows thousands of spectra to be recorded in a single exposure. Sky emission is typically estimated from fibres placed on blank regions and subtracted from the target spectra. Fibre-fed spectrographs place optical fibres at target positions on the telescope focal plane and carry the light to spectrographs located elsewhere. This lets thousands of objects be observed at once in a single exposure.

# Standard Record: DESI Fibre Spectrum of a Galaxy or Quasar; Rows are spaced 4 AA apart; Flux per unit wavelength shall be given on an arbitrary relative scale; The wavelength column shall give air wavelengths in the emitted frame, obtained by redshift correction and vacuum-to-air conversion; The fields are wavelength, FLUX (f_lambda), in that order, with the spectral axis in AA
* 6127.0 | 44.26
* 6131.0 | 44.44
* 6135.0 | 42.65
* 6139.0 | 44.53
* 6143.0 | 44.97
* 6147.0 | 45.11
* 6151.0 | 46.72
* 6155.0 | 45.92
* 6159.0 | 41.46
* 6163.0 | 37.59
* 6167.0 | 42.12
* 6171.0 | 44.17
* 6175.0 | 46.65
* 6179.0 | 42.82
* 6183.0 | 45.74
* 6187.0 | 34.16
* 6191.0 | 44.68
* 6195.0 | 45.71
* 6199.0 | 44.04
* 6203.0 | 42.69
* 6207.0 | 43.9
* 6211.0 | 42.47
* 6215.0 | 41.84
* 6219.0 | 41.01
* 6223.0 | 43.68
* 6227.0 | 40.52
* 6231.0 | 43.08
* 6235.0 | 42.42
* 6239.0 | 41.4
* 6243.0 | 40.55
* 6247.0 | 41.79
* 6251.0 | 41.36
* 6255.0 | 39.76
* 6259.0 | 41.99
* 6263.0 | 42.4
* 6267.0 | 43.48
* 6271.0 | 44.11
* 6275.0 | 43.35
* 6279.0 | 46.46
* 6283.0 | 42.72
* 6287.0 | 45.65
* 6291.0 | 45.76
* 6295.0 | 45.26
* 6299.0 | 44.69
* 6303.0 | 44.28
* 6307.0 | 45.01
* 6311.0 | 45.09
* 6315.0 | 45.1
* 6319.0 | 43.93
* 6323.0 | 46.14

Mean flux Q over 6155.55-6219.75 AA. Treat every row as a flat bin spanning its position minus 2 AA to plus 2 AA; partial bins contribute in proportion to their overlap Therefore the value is 42.7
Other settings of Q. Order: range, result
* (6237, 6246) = 41.1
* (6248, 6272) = 42.1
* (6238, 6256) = 41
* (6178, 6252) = 42.3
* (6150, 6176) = 43.3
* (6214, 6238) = 42.1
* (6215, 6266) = 41.7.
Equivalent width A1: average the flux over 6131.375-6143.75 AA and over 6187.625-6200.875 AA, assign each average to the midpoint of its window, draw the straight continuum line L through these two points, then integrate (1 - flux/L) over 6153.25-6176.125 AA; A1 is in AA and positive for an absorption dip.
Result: 0.5 AA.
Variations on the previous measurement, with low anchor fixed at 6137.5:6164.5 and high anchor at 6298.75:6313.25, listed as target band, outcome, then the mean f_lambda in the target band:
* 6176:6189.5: 0.79 AA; 41.5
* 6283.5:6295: -0.14 AA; 45.2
